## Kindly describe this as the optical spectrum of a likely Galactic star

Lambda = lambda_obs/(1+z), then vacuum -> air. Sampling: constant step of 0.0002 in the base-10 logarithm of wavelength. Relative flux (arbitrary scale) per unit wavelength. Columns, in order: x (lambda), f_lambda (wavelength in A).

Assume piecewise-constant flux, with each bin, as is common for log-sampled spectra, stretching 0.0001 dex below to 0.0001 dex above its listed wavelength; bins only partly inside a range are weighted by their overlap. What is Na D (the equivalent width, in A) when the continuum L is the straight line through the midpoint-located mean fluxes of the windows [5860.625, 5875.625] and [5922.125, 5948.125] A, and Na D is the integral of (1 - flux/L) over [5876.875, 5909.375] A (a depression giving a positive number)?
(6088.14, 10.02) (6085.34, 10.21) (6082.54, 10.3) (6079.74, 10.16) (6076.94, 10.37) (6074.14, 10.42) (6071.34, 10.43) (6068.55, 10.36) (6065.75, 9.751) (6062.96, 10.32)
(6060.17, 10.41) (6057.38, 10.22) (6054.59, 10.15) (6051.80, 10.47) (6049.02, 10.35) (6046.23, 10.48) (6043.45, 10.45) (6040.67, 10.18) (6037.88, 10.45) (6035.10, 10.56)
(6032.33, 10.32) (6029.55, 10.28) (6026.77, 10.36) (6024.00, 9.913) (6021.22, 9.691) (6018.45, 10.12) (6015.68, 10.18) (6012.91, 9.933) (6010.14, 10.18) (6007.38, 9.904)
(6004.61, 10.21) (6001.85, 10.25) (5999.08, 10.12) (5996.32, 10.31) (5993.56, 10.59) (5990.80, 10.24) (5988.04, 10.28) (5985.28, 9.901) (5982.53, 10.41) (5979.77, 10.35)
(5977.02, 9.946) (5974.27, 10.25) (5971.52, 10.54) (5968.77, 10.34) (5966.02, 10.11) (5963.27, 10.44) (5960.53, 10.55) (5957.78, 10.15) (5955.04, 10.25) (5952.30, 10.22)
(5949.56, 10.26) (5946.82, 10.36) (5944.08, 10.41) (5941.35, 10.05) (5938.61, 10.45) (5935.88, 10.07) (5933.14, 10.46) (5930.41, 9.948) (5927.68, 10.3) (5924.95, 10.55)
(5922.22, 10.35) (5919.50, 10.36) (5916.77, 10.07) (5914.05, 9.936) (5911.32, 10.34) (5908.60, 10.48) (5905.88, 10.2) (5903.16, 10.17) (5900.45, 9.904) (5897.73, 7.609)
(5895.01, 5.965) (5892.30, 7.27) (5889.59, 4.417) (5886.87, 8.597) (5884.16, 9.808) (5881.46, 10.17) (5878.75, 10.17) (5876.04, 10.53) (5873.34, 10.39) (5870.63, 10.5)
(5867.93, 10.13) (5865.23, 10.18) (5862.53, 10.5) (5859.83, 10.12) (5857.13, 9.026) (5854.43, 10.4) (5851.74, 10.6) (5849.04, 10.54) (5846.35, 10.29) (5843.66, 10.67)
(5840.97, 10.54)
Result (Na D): 5.0 A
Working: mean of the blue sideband 10.3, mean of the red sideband 10.3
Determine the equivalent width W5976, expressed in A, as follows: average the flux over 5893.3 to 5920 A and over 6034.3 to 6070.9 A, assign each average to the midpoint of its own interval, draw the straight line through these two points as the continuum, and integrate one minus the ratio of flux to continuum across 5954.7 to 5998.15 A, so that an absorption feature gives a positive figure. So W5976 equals -1.9 A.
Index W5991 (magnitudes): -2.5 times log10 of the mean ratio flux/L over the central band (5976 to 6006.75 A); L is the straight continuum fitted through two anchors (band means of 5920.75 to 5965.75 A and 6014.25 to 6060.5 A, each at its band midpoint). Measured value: 0.01 mag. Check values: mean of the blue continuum 10.3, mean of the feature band 10.2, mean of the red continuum 10.3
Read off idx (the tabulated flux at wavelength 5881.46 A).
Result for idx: 10.17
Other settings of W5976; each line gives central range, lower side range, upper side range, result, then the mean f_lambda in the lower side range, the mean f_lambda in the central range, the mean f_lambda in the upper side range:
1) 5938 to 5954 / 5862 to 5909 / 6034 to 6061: -1.0 A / 9.23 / 10.3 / 10.4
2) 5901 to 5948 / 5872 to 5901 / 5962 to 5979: -4.6 A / 8.58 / 10.3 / 10.3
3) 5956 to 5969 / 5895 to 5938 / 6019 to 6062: -0.3 A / 9.93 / 10.3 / 10.3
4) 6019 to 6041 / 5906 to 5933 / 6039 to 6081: 0.2 A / 10.3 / 10.2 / 10.3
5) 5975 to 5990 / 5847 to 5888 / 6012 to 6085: 0.0 A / 10.1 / 10.2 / 10.3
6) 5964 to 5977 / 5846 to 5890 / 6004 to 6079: -0.2 A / 9.89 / 10.3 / 10.2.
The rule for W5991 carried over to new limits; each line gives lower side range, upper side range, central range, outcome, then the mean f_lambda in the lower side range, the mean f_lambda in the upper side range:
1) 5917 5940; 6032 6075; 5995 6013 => 0.019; 10.3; 10.3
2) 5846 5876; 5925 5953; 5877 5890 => 0.143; 10.3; 10.3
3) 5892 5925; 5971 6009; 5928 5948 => -0.052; 9.51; 10.2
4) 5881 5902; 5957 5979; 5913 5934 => -0.153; 7.9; 10.3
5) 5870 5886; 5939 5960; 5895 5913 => 0.081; 10.2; 10.3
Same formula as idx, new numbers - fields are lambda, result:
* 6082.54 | 10.3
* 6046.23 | 10.48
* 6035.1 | 10.56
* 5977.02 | 9.946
